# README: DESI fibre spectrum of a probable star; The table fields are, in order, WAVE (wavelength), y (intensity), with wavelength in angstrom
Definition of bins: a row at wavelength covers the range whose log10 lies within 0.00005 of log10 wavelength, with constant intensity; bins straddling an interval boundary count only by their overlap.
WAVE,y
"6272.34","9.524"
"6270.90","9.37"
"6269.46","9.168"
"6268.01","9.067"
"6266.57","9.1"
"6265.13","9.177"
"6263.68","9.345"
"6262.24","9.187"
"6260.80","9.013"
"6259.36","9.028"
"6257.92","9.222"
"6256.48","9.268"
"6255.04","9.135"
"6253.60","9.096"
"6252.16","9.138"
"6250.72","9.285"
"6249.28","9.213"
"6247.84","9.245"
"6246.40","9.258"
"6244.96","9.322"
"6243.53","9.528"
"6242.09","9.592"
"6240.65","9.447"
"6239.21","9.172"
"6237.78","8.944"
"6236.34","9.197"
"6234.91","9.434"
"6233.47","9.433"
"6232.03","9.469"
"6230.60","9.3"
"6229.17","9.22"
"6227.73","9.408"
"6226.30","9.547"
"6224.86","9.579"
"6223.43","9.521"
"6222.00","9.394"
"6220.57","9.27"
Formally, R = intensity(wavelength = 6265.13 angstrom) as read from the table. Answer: 9.177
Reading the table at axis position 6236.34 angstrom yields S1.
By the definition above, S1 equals 9.197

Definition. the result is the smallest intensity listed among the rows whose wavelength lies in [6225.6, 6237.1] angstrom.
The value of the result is 9.197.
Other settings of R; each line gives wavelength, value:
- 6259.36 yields 9.028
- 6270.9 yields 9.37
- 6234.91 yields 9.434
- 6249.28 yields 9.213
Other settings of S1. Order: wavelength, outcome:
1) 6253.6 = 9.096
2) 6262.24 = 9.187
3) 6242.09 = 9.592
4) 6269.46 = 9.168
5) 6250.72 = 9.285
